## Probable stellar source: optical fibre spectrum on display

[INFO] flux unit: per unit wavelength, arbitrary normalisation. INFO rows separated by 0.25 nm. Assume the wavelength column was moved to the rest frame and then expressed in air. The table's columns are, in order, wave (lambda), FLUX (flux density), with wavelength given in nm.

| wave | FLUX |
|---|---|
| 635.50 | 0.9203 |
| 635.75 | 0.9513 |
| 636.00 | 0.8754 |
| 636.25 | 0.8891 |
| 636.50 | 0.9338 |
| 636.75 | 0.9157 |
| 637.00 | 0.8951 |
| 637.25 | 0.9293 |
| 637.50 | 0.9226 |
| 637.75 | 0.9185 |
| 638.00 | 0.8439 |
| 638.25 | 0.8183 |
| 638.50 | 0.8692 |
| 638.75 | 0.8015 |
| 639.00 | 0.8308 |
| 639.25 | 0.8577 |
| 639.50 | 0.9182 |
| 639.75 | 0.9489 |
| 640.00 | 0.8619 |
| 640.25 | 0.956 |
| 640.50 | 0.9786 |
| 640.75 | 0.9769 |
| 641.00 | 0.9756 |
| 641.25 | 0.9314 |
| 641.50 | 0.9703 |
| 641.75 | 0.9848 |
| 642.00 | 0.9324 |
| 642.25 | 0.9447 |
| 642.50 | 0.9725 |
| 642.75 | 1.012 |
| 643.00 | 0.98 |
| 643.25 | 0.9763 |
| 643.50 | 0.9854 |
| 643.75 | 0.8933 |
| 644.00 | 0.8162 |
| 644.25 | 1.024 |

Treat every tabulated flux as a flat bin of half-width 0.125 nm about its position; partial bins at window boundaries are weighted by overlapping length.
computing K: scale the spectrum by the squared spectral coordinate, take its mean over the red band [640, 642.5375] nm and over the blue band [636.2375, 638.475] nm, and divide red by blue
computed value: 1.1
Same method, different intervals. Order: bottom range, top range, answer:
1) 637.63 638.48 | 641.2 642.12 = 1.12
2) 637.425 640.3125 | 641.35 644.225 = 1.10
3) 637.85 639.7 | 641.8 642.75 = 1.14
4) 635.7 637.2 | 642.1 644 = 1.07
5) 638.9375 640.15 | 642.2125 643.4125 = 1.11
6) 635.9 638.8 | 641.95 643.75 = 1.11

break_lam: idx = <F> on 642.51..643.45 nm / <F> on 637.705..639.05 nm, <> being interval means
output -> 1.17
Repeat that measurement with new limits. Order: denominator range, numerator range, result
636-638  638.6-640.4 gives 0.97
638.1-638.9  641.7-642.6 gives 1.15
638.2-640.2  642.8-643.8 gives 1.11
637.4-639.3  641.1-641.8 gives 1.12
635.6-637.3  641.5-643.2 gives 1.06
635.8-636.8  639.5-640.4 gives 1.02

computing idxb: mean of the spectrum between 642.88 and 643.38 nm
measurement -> 0.978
